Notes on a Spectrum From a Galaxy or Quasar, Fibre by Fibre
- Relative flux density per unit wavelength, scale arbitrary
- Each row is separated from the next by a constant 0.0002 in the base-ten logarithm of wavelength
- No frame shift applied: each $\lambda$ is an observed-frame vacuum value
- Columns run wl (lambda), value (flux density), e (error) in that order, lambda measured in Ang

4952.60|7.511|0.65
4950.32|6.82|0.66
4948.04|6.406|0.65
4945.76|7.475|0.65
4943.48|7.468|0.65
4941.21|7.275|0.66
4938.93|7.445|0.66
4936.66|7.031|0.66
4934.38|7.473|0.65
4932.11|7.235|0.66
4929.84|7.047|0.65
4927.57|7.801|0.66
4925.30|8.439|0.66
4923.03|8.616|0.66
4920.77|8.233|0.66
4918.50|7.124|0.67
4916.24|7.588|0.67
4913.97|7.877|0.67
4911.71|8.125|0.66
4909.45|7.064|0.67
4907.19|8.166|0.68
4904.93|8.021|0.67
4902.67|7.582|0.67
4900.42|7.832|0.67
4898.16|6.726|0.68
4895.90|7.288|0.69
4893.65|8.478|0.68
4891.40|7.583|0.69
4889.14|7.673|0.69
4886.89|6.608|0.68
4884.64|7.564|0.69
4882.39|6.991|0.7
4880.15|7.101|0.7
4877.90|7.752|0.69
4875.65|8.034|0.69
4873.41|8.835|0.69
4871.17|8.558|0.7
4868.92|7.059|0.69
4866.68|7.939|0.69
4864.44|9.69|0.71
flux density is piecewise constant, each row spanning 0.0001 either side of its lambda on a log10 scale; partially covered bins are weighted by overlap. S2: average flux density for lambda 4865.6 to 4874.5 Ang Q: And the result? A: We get 8.09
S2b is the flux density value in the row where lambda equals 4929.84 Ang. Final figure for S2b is 7.047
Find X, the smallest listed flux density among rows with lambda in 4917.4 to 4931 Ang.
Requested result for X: 7.047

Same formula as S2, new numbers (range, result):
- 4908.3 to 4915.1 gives 7.69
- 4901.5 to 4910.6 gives 7.72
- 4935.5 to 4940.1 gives 7.23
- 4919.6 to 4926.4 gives 8.42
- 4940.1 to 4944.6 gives 7.38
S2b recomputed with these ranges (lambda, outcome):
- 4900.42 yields 7.832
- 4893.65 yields 8.478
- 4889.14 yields 7.673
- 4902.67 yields 7.582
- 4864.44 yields 9.69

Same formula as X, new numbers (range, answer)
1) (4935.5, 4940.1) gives 7.031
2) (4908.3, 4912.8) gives 7.064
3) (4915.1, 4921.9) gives 7.124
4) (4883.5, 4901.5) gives 6.608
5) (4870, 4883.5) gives 6.991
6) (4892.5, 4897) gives 7.288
